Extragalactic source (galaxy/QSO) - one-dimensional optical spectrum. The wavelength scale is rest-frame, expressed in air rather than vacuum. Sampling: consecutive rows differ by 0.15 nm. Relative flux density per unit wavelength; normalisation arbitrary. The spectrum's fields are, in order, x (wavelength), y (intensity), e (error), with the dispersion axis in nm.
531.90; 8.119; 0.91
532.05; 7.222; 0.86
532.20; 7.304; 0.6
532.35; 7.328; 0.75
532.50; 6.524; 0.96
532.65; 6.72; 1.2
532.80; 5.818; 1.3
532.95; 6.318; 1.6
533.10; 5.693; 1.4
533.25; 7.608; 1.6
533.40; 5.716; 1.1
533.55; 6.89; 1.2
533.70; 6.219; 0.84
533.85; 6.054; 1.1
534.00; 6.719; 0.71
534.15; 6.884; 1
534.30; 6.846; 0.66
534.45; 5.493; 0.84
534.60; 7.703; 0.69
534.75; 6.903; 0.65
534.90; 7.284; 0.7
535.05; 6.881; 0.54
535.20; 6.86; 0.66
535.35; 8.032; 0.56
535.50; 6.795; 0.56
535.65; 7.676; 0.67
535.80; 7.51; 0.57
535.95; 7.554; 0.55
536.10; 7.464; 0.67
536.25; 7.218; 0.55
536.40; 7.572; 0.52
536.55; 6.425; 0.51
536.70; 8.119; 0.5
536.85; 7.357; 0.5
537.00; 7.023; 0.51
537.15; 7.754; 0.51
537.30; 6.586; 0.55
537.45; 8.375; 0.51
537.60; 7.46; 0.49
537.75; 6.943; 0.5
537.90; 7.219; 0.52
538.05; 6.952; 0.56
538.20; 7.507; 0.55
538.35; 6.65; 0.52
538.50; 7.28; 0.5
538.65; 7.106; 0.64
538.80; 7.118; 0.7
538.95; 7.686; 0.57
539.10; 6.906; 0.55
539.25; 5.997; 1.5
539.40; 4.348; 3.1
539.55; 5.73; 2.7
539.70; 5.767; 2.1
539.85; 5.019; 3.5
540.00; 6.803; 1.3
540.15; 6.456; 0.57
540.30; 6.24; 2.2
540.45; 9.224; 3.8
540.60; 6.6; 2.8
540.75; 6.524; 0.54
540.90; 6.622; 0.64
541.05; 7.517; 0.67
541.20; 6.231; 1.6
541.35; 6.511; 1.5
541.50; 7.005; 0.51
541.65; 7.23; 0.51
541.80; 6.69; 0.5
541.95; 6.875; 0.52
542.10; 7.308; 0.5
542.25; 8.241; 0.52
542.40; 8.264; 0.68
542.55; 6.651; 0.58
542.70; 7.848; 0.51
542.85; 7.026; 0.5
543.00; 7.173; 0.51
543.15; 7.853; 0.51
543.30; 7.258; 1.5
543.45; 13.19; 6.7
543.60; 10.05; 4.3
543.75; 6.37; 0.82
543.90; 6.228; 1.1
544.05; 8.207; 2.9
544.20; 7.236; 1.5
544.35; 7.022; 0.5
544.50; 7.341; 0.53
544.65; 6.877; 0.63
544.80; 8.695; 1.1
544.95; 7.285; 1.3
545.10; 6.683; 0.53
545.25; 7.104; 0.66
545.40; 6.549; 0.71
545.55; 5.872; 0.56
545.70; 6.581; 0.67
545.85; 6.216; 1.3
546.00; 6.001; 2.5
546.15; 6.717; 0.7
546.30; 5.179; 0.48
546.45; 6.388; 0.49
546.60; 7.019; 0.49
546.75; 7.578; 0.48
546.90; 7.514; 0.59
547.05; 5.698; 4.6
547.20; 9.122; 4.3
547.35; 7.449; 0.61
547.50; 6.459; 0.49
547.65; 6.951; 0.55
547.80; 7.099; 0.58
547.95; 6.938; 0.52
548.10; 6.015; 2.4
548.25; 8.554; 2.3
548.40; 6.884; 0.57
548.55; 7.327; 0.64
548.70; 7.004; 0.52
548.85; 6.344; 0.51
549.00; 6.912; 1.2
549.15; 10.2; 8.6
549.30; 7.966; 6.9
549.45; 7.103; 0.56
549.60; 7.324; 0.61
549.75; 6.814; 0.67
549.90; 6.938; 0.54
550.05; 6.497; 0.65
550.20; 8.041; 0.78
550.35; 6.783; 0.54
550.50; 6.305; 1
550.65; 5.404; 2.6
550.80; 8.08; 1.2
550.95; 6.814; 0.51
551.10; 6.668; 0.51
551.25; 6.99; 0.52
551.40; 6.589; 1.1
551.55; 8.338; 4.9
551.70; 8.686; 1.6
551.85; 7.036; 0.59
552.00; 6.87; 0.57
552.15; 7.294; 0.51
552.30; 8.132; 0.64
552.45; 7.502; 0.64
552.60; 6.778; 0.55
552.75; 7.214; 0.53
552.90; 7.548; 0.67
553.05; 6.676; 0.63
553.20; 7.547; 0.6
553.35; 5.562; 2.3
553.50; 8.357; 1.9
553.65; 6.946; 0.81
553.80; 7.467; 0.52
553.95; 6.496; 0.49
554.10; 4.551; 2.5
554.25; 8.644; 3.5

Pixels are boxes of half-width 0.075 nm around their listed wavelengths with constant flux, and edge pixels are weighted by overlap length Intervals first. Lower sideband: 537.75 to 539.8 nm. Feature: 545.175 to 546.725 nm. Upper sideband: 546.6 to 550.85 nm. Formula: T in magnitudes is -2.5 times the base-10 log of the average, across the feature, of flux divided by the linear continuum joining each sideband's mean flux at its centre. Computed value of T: 0.10 mag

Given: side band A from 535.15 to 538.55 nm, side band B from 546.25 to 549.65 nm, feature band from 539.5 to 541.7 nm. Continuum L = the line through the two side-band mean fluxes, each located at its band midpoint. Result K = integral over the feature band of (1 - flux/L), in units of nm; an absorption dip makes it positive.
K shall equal 0.19 nm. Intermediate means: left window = 7.32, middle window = 6.64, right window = 7.19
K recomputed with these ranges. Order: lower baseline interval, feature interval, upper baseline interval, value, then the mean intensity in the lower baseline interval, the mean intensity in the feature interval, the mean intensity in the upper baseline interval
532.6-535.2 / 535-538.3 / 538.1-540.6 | -0.37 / 6.58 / 7.33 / 6.62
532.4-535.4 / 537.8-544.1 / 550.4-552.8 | -0.24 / 6.65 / 7.13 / 7.16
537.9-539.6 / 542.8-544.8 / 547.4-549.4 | -0.25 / 6.7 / 7.88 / 7.28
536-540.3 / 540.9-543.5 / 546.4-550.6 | -0.19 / 6.88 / 7.5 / 7.18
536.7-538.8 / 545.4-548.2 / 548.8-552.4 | 0.21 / 7.27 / 6.72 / 7.26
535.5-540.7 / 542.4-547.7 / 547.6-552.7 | -0.11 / 6.98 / 7.26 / 7.21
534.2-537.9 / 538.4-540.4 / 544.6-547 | 0.20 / 7.24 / 6.38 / 6.75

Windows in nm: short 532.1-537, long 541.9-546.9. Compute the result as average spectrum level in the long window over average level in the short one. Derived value 1.05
